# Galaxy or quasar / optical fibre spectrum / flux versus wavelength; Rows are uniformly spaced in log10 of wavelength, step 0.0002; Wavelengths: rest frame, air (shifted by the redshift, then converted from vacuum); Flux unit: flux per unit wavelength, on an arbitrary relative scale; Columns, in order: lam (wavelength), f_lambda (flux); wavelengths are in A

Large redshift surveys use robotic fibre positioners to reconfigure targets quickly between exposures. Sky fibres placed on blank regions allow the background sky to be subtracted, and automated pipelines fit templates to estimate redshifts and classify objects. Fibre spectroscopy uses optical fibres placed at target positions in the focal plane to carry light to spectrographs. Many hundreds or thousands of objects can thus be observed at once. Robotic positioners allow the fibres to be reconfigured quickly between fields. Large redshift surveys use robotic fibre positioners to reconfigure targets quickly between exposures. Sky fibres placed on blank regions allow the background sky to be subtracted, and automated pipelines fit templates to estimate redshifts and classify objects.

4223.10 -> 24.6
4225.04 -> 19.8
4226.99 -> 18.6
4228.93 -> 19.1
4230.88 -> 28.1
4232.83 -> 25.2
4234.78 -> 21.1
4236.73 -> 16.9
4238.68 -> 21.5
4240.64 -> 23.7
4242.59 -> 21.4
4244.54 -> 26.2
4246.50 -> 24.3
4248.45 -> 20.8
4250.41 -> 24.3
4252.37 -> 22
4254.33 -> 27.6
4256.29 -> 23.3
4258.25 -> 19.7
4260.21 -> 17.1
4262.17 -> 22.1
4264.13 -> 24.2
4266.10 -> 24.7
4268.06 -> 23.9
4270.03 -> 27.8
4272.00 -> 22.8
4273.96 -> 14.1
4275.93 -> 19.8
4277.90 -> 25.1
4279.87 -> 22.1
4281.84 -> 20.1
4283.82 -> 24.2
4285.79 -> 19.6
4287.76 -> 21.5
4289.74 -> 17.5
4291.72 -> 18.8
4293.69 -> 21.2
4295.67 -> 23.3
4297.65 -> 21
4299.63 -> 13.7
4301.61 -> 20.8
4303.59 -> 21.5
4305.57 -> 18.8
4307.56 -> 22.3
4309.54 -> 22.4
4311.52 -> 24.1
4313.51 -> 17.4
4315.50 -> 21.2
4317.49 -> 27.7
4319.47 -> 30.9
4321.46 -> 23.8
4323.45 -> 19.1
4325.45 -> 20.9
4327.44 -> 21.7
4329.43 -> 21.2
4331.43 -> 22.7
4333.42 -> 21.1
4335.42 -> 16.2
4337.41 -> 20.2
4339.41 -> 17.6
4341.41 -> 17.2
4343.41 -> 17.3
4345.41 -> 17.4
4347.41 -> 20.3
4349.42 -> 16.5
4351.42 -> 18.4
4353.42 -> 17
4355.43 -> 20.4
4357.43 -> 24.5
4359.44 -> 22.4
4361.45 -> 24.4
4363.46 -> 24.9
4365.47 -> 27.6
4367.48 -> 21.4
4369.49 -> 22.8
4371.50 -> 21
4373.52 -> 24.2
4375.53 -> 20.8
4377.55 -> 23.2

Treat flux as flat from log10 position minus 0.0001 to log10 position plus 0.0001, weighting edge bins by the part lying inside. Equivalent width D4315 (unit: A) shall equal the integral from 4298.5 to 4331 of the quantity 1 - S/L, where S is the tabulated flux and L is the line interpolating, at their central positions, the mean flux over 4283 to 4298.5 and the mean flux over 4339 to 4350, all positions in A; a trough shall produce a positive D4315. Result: -3.86 A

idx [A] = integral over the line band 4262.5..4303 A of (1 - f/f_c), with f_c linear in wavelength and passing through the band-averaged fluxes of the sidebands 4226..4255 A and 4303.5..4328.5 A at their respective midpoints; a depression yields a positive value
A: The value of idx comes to 2.2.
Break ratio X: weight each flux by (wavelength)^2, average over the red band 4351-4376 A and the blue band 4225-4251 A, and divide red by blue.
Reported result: 1.07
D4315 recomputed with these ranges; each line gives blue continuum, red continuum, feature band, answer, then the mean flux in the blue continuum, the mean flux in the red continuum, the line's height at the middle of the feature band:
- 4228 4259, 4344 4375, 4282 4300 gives 1.6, 22.8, 21.5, 22.3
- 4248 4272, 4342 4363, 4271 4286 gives 1.0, 23.2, 19.9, 22.5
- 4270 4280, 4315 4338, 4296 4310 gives 1.1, 21.4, 22.3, 21.9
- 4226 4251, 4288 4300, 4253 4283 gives -2.0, 22.4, 19.7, 20.9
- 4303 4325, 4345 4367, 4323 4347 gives 2.8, 22.6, 21.4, 22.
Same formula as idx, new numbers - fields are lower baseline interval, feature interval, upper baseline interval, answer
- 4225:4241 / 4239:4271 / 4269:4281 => -2.23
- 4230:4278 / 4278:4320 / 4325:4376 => 0.69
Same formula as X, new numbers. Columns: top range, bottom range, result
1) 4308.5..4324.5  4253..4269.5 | 1.04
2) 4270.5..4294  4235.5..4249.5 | 0.95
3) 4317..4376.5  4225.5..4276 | 1.00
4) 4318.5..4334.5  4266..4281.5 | 1.04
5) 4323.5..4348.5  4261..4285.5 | 0.89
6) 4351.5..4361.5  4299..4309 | 1.10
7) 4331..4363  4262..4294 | 0.93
